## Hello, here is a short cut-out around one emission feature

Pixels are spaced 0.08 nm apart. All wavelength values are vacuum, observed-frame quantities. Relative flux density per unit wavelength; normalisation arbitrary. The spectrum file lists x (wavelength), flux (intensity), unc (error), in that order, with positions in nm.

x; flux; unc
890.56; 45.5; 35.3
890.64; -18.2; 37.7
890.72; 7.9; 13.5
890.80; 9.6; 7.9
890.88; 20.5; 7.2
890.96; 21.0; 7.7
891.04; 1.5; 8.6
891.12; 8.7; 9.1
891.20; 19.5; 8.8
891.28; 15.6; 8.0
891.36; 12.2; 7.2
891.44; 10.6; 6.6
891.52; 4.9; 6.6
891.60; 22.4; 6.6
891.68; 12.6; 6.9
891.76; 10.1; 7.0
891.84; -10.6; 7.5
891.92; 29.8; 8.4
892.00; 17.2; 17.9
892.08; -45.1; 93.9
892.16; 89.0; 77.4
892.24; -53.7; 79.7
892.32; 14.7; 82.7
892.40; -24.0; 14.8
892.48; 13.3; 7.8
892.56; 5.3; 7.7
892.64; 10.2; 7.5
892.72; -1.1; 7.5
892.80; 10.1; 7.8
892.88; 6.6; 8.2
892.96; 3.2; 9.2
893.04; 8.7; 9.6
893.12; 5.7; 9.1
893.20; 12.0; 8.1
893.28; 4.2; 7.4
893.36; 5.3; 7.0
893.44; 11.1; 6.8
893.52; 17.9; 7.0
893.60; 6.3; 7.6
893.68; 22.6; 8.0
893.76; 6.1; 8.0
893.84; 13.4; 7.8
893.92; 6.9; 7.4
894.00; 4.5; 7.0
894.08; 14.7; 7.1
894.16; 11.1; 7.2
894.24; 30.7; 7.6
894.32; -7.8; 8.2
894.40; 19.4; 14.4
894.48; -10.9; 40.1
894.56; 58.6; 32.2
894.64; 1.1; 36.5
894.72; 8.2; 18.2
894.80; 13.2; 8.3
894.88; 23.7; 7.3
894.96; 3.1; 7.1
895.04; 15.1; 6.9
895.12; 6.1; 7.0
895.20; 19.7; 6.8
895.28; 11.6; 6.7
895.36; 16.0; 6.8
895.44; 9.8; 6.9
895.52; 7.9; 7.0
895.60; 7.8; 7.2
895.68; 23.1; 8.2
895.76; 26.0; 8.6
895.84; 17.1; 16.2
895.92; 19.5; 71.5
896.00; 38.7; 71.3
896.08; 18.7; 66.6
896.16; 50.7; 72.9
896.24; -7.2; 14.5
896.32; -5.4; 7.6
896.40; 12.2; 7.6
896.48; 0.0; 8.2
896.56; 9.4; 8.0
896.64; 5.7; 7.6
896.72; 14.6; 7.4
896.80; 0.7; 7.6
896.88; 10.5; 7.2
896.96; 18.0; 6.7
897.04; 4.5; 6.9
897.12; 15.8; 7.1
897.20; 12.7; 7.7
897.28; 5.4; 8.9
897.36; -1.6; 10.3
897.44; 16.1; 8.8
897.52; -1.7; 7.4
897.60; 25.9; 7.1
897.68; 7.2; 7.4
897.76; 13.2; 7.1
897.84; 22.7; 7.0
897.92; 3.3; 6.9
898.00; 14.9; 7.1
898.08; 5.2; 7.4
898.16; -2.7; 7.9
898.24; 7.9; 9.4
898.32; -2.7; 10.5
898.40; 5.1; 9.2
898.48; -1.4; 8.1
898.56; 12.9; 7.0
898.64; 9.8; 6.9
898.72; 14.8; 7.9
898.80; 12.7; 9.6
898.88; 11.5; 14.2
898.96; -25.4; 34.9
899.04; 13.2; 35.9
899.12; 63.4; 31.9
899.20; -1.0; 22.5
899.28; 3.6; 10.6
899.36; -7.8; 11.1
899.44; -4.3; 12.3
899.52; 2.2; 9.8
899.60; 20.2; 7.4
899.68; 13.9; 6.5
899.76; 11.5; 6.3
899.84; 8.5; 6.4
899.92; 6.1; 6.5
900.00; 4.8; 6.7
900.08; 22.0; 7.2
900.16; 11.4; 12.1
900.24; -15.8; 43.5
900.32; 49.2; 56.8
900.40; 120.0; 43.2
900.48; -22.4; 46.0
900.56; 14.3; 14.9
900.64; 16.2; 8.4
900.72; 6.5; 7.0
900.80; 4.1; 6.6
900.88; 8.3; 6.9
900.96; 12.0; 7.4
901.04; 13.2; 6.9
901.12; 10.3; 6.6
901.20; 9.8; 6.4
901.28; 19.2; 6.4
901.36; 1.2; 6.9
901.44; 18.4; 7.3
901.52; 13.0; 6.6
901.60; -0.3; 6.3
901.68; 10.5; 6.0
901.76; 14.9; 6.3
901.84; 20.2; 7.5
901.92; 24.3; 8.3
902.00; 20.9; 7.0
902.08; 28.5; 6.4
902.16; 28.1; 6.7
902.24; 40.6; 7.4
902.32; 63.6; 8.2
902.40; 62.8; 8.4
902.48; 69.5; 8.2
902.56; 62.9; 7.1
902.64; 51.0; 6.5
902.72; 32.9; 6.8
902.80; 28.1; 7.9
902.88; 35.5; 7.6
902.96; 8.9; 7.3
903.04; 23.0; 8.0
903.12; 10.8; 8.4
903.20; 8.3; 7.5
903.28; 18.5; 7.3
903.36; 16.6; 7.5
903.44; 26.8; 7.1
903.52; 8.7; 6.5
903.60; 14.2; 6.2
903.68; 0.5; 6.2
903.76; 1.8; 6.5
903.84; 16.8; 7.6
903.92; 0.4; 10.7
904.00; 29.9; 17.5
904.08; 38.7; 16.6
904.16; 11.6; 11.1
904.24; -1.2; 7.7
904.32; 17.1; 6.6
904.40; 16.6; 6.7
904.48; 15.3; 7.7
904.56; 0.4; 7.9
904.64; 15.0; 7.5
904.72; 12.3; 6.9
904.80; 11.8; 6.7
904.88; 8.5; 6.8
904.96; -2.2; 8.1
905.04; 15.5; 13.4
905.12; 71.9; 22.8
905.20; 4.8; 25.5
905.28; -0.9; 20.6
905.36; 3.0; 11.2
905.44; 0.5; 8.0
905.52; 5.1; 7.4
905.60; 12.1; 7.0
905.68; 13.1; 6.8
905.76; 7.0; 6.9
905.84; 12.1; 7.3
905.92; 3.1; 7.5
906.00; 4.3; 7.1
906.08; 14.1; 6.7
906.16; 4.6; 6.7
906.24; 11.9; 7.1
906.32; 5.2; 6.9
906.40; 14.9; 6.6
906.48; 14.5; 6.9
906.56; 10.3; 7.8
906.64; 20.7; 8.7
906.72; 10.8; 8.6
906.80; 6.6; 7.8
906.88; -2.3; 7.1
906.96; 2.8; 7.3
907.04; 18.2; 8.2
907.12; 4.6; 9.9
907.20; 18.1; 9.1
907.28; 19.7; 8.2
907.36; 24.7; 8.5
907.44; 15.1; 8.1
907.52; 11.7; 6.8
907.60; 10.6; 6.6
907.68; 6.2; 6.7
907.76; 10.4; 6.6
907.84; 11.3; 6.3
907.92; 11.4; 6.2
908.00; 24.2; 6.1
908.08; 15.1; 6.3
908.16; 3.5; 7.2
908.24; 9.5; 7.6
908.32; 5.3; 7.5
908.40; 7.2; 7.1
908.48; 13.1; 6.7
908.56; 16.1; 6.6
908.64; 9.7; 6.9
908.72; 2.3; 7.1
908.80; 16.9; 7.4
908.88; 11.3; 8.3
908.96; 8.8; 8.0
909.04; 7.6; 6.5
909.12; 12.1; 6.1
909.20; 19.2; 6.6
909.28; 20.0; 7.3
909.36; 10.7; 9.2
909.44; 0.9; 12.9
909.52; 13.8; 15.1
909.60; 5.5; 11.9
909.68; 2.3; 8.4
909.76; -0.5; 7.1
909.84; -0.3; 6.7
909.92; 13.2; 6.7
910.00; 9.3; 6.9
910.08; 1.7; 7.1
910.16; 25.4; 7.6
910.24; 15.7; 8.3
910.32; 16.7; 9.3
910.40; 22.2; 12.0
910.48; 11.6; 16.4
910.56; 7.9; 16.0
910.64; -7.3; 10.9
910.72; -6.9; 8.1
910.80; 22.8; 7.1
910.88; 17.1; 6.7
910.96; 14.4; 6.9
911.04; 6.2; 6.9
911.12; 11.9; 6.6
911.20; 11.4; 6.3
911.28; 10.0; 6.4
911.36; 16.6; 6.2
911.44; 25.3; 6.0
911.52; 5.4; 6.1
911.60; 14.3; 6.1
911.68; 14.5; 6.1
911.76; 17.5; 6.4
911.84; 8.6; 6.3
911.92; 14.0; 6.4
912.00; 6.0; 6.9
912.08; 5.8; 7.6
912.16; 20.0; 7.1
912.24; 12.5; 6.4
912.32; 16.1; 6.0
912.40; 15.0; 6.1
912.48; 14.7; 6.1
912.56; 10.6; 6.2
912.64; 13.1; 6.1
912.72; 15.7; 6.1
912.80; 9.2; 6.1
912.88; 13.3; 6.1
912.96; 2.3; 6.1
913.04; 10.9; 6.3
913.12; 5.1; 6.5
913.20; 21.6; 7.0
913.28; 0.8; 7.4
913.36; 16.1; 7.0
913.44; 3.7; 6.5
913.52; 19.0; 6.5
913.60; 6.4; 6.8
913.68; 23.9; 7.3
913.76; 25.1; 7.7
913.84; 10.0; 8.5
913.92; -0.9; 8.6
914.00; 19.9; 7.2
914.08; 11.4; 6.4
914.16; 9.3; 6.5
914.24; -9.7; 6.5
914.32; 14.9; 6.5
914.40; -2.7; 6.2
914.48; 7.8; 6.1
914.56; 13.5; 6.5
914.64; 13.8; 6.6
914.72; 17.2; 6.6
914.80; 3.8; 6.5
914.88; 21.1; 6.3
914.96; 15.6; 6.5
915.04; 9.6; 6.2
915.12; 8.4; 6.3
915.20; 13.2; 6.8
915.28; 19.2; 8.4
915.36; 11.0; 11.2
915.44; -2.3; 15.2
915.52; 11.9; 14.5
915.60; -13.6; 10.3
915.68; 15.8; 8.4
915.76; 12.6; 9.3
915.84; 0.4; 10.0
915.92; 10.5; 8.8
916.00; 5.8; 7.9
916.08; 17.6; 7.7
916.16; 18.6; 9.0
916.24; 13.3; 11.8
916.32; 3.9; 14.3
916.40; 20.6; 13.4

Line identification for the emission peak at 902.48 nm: H-gamma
